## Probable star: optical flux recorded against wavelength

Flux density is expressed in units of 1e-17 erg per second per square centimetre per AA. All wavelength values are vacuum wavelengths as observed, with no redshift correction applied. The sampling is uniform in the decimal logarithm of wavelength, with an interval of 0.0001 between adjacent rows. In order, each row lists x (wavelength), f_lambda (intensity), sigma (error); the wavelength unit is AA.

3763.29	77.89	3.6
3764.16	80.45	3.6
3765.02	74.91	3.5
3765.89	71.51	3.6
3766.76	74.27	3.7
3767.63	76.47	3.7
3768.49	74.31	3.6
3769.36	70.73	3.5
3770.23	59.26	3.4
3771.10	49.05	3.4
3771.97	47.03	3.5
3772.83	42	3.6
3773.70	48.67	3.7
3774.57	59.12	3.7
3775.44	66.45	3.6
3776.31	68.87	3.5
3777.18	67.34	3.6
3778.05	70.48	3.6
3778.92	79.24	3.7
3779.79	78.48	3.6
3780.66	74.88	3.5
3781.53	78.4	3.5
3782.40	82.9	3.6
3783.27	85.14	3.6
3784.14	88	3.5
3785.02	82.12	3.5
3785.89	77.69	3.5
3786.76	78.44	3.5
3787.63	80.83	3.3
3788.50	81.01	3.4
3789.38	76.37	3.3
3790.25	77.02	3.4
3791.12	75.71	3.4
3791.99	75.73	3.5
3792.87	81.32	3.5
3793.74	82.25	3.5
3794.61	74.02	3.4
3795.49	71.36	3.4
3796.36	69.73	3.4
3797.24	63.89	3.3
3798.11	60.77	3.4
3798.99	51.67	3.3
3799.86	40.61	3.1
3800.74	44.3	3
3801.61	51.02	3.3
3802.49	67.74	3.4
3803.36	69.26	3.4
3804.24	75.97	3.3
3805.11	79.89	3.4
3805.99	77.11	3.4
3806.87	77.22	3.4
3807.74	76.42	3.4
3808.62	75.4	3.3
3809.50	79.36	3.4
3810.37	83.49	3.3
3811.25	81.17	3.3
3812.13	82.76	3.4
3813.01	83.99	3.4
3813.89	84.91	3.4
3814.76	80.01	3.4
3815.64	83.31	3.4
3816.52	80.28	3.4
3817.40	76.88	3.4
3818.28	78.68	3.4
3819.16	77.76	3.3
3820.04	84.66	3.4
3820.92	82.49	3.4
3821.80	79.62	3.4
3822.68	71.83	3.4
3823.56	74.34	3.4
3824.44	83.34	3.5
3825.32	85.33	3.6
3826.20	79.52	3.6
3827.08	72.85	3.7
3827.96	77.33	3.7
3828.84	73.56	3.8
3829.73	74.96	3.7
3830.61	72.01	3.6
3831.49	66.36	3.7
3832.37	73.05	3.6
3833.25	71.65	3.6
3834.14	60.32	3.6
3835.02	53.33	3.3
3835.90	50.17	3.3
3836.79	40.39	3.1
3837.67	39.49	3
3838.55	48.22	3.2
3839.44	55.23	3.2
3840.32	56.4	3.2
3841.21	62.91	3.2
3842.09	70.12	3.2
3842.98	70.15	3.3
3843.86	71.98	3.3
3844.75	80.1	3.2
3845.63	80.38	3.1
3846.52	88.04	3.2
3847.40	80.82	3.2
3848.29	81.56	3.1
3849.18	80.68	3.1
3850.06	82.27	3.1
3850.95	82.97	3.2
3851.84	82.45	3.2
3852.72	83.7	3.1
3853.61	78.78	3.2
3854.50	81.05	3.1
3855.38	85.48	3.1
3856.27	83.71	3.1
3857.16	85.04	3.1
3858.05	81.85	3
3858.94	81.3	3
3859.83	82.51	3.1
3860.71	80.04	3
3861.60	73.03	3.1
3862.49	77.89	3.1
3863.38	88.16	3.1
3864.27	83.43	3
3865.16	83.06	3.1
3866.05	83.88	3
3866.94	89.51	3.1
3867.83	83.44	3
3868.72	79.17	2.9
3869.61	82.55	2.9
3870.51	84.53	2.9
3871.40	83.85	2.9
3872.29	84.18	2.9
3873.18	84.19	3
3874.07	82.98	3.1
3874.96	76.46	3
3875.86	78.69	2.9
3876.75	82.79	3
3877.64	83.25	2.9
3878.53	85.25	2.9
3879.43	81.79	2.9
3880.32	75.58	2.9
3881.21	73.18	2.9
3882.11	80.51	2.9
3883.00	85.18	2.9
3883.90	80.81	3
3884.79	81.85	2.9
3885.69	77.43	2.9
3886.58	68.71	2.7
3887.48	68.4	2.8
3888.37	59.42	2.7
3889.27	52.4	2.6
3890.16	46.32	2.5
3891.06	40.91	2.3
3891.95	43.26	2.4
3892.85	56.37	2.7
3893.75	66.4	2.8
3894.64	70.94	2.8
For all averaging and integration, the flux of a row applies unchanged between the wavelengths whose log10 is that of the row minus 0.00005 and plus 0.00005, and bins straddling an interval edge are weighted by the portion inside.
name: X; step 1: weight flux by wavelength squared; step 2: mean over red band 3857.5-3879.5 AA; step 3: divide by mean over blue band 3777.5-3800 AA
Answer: 1.1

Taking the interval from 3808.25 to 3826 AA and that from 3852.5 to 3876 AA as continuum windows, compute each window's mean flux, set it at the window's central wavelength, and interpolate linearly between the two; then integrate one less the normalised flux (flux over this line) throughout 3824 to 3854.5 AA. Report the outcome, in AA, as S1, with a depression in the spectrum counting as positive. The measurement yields 3.9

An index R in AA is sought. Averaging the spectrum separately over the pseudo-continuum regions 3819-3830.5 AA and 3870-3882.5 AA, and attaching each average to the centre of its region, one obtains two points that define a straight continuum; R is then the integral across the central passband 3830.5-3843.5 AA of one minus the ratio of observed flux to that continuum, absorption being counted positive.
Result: 3.3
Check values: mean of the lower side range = 78.1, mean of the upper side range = 81.2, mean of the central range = 59.1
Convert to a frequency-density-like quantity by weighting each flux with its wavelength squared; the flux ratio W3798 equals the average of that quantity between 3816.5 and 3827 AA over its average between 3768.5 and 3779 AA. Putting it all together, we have 1.34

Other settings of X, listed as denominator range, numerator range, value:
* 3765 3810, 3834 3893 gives 1.10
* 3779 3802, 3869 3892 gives 1.08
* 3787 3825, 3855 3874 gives 1.14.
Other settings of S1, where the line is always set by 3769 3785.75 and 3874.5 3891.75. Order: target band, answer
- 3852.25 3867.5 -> -2.4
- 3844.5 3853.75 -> -1.5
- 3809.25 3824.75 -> -2.4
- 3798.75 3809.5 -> 0.5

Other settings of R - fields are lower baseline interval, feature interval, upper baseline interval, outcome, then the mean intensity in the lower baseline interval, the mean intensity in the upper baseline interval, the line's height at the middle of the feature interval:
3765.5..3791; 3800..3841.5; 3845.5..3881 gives 2.9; 71.3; 82.2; 76.8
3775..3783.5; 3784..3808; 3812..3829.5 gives 1.7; 75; 79.5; 76.8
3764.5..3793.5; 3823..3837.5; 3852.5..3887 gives 1.6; 72.1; 81.5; 77.4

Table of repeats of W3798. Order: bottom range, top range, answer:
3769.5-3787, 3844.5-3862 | 1.23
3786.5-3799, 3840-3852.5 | 1.07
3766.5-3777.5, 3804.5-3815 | 1.33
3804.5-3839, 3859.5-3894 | 1.06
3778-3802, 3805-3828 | 1.11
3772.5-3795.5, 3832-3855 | 0.96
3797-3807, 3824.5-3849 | 1.11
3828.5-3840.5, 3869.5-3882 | 1.39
